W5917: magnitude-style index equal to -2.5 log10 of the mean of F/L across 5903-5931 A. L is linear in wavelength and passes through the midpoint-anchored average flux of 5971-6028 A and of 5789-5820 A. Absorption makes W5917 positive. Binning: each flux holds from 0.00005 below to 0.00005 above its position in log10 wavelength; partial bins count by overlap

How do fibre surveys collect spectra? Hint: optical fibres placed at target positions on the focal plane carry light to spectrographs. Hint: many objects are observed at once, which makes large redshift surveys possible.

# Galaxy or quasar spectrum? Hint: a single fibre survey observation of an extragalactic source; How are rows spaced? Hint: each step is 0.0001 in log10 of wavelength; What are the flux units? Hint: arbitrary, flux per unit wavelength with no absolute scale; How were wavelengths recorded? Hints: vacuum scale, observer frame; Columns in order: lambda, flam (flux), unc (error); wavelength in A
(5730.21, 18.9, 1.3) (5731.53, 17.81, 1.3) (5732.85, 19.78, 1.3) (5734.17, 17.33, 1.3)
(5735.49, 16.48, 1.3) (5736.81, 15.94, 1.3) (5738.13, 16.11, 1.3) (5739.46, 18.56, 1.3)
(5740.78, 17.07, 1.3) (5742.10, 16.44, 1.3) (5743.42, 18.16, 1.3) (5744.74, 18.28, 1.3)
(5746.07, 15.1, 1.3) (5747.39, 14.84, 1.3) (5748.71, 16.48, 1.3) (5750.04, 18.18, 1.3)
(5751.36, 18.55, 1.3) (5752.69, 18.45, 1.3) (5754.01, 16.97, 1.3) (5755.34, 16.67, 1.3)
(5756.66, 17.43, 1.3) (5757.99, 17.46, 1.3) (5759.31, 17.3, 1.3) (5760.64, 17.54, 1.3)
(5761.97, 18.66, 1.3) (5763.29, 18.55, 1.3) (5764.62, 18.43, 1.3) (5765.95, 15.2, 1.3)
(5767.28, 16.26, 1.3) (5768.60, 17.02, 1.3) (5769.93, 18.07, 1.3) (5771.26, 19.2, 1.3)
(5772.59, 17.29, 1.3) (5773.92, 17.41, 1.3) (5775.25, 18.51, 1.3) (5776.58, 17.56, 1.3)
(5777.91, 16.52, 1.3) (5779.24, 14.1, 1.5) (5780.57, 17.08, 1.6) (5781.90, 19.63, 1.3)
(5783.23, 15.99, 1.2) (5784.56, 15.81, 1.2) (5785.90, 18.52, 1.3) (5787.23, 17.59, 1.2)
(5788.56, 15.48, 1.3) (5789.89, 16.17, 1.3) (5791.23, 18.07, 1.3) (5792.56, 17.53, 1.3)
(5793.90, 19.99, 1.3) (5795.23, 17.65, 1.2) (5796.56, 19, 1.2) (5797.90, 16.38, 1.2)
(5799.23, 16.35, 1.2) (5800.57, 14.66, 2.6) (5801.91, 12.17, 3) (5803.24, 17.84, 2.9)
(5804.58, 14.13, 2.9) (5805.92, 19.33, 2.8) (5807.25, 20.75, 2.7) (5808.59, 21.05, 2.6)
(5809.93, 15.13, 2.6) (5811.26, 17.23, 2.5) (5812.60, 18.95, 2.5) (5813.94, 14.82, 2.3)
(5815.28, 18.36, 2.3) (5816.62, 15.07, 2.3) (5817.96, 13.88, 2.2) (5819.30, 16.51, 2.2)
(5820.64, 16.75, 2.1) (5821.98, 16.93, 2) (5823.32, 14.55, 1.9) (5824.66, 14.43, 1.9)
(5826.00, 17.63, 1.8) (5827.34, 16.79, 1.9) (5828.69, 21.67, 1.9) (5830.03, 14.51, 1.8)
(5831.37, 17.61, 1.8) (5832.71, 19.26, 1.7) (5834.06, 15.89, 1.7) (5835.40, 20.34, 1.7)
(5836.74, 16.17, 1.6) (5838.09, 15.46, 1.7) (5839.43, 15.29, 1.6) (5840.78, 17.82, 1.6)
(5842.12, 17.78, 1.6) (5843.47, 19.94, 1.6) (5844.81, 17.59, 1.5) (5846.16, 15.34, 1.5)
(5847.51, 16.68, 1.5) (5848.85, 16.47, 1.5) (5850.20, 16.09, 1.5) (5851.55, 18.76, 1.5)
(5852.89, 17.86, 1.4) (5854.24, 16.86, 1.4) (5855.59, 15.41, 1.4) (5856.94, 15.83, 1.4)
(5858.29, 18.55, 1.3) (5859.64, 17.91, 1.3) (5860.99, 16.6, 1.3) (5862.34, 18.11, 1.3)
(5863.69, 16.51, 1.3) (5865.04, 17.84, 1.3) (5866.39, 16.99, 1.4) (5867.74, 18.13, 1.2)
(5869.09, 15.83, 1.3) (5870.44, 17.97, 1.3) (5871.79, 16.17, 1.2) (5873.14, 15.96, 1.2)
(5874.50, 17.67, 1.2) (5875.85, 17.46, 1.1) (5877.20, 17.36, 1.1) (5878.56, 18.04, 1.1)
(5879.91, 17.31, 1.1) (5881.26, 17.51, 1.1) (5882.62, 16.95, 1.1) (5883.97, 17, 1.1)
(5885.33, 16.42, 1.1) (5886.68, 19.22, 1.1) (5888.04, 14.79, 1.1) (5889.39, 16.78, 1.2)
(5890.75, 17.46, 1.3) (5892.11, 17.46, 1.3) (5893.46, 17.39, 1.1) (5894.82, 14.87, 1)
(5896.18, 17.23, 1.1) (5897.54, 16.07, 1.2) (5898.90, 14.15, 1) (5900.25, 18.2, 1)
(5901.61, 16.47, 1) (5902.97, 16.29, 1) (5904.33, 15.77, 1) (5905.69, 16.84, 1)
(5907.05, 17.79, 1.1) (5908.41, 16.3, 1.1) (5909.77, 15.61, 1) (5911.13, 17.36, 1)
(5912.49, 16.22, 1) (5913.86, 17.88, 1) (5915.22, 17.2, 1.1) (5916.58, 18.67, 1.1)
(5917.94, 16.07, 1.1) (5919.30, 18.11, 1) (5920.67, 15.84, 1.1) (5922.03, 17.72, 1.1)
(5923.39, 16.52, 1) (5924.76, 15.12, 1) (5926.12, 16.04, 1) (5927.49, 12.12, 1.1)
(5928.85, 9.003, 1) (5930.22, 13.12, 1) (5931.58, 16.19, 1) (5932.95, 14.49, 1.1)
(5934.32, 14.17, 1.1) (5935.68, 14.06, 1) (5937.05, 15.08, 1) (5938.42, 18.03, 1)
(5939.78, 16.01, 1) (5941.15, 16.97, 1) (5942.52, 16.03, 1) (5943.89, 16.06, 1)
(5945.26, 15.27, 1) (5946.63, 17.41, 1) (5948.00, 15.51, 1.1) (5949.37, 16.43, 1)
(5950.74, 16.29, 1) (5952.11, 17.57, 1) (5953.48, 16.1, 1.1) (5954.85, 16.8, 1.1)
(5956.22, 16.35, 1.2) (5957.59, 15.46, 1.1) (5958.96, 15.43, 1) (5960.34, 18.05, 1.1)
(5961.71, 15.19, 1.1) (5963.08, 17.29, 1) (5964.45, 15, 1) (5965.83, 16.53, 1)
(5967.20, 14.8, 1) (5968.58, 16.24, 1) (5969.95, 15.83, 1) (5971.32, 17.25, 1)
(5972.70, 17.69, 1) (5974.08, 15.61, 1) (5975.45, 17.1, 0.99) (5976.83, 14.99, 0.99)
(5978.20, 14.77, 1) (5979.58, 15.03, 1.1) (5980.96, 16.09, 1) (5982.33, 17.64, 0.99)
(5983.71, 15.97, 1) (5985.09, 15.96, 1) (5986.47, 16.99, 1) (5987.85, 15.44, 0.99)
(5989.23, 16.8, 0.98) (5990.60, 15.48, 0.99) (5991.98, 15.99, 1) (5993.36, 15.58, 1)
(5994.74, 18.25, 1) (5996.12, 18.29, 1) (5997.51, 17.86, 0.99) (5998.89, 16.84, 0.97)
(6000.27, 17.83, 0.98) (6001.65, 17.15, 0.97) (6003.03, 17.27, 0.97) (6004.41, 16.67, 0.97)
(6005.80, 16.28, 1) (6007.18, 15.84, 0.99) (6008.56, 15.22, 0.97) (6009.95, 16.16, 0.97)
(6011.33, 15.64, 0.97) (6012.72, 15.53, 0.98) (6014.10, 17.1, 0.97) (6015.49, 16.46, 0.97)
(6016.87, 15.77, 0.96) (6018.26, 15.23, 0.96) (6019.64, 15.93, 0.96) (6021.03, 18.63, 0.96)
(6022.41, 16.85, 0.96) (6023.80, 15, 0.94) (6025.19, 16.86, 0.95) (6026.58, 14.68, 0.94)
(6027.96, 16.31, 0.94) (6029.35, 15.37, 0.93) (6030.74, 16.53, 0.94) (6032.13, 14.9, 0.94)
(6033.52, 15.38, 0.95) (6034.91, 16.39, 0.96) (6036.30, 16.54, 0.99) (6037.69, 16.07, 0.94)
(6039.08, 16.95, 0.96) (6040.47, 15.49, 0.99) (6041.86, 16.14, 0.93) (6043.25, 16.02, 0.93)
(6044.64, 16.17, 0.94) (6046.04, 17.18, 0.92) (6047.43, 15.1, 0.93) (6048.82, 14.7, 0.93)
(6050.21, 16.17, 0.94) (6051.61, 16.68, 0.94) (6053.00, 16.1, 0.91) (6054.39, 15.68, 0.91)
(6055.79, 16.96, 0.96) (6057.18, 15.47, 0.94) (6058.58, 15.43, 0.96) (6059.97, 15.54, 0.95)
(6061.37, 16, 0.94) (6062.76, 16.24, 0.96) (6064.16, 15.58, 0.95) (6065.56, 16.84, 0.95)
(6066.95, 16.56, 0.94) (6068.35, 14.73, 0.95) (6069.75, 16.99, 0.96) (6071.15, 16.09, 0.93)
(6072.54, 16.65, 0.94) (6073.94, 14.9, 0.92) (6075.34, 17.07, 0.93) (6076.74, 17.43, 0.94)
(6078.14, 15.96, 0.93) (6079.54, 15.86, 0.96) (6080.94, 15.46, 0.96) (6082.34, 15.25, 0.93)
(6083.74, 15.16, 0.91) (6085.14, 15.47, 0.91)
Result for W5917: 0.04 mag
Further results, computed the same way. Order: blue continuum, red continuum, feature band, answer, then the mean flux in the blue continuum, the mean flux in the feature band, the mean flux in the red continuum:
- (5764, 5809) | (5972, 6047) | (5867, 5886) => -0.02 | 17.2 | 17.1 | 16.3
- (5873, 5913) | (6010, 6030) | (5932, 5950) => 0.05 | 16.8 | 15.8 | 16.1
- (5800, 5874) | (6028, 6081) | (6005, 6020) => 0.02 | 17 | 15.9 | 16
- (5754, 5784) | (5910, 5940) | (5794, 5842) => -0.01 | 17.3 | 16.9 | 15.7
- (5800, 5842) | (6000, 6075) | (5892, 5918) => -0.01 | 16.8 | 16.7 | 16.1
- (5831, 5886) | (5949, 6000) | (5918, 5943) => 0.10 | 17.2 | 15.3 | 16.4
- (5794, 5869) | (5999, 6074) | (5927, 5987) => 0.05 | 17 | 15.8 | 16.1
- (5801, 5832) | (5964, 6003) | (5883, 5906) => 0.00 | 16.8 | 16.6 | 16.4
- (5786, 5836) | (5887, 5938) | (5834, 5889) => -0.04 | 17.1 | 17.1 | 16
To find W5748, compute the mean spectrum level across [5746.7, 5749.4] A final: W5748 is 15.7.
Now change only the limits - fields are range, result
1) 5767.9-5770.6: 17.6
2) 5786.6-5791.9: 16.8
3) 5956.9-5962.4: 16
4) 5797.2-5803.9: 15.5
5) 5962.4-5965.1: 16.2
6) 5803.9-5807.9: 18.1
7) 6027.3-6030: 15.8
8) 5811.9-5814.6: 16.9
